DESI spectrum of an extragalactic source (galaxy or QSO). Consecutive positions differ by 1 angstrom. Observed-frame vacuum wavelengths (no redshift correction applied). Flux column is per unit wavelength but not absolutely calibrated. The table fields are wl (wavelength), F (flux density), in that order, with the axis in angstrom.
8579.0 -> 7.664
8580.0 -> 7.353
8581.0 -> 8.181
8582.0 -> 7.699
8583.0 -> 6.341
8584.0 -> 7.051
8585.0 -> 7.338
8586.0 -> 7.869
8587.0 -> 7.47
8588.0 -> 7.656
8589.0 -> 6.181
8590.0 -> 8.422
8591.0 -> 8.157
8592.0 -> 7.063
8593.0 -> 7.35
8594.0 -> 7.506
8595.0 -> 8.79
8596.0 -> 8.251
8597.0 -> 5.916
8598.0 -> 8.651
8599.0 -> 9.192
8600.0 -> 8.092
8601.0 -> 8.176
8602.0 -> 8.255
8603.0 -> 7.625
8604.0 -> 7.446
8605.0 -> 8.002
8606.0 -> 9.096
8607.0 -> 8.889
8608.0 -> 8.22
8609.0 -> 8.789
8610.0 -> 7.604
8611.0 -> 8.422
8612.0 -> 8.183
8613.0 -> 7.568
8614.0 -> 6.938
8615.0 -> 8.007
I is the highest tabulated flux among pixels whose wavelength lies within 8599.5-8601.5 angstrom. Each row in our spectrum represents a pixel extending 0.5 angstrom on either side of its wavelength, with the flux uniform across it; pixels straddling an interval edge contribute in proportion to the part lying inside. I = 8.176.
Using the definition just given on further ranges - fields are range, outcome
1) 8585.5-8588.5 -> 7.869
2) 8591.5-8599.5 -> 9.192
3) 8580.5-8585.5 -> 8.181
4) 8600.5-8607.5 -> 9.096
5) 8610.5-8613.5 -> 8.422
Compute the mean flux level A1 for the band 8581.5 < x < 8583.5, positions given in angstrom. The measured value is 7.02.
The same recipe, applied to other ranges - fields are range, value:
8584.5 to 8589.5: 7.3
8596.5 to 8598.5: 7.28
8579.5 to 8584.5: 7.33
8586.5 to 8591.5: 7.58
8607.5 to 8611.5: 8.26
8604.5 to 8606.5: 8.55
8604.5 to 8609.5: 8.6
